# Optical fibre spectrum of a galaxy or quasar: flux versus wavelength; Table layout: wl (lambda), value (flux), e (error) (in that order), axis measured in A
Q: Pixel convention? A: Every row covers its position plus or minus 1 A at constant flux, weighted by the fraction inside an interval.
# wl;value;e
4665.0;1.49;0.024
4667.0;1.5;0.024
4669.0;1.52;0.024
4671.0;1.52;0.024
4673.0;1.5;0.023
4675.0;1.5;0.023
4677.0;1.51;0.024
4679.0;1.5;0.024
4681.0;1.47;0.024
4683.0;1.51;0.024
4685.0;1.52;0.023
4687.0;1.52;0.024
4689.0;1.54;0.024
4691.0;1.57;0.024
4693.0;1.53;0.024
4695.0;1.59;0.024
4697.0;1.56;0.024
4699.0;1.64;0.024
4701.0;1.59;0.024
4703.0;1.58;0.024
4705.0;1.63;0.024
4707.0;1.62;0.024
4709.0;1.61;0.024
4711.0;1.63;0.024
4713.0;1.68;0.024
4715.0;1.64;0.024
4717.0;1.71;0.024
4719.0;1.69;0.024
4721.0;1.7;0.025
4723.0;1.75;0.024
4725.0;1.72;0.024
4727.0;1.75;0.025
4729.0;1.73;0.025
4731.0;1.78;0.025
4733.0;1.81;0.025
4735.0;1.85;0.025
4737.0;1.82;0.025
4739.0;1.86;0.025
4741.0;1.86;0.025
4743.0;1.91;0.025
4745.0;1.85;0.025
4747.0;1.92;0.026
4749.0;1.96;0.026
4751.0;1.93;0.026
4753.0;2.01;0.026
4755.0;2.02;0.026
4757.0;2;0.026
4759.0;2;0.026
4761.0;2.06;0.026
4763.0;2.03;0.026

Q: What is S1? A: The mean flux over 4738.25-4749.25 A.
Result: 1.89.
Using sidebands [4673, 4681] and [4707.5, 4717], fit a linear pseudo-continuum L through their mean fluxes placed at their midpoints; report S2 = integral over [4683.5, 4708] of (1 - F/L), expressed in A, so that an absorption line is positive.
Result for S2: 0.1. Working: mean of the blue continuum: 1.5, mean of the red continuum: 1.65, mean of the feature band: 1.57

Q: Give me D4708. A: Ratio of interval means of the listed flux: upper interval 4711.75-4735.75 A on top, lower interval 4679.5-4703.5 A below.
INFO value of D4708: 1.12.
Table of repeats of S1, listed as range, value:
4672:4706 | 1.54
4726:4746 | 1.82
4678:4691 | 1.51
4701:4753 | 1.76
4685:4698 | 1.55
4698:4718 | 1.63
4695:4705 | 1.6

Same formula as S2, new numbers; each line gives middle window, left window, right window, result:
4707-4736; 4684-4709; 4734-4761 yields 0.6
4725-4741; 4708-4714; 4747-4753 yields 0.2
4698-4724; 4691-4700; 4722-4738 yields 0.2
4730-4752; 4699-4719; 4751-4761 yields 0.2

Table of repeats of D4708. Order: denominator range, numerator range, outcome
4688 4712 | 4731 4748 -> 1.17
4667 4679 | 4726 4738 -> 1.19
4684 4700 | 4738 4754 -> 1.23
